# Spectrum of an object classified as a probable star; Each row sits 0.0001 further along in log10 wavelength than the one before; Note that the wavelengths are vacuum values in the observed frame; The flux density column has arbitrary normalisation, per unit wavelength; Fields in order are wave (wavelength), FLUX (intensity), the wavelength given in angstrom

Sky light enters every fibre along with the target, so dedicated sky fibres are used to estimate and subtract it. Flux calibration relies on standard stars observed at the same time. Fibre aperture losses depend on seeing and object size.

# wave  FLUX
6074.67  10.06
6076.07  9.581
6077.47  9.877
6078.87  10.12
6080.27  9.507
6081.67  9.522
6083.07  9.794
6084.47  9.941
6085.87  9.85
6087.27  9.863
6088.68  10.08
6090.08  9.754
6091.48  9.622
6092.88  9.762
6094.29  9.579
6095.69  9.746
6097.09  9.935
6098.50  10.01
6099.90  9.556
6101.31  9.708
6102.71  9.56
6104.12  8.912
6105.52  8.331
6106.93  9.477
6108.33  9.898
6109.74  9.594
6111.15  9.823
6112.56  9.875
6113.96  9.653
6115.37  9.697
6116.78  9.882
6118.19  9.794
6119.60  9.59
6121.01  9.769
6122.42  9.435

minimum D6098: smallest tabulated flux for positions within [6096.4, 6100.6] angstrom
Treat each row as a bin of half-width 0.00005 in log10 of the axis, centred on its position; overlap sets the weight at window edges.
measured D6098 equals 9.556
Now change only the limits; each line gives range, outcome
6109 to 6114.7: 9.594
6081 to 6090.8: 9.522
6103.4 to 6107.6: 8.331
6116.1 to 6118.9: 9.794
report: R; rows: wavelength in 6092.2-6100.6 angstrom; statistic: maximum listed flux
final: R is 10.01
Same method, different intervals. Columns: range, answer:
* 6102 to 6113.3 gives 9.898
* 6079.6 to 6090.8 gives 10.08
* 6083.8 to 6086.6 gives 9.941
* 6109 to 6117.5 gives 9.882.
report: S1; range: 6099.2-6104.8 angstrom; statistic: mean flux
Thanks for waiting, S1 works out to 9.43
